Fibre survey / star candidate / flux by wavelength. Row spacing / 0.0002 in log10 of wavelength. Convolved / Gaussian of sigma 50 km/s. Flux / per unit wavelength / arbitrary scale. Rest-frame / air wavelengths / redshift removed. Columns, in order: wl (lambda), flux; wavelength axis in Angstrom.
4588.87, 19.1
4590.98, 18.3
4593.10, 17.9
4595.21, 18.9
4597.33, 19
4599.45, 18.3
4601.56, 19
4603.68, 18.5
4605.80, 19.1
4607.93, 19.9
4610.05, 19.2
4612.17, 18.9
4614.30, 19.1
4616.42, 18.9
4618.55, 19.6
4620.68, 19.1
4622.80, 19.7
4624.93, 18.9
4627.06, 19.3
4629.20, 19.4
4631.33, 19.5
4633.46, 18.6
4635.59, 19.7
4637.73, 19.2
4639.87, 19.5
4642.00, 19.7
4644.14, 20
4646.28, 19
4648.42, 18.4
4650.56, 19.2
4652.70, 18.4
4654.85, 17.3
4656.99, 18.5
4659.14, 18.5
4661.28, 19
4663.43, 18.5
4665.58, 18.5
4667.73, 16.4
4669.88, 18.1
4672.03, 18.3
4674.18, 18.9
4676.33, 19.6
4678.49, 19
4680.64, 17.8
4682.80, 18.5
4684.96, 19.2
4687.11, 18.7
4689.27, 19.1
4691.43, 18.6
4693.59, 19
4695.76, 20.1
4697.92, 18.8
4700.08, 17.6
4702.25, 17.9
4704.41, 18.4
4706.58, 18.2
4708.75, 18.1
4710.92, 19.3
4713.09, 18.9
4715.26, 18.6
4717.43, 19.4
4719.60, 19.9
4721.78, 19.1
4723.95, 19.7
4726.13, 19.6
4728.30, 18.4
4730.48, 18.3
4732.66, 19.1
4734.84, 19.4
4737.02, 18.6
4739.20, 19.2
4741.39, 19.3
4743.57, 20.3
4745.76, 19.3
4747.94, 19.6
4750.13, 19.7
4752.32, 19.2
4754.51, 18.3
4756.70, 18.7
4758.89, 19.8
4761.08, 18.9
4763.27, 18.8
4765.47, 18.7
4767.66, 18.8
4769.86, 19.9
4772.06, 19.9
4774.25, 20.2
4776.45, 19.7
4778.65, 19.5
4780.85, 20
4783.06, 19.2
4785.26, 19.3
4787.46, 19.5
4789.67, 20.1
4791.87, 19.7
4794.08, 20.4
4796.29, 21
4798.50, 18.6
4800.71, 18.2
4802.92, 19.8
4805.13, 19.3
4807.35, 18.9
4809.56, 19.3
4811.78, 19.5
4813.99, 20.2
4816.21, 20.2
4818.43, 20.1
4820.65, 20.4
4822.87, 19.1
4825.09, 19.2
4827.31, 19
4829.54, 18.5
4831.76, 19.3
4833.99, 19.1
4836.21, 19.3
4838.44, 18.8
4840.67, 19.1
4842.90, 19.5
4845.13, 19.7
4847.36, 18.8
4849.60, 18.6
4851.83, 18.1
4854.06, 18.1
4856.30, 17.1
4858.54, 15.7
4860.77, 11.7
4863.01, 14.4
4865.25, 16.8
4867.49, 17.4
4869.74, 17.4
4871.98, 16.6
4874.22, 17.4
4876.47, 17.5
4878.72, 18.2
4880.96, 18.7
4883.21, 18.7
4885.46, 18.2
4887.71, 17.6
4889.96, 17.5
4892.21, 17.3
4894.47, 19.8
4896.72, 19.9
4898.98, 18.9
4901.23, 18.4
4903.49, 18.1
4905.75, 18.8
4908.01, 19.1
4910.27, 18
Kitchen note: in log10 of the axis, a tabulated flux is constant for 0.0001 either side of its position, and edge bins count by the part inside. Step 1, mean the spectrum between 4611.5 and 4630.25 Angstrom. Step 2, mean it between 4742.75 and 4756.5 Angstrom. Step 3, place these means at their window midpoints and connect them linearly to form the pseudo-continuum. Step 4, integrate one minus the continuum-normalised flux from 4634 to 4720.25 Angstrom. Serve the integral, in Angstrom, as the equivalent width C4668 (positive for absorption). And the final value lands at 2.35 Angstrom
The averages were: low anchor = 19.2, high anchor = 19.3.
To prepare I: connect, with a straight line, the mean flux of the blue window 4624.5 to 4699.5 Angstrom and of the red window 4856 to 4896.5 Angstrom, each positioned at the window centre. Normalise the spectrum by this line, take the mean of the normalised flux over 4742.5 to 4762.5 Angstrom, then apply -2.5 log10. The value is -0.07 mag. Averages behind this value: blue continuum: 18.8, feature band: 19.3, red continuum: 17.2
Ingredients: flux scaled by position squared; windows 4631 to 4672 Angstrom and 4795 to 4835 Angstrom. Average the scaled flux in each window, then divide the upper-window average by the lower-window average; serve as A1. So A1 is 1.11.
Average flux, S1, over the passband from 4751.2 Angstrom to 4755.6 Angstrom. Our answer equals 18.7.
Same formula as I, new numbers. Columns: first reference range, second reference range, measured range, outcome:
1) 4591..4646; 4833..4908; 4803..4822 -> -0.09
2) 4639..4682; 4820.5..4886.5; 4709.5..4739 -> -0.04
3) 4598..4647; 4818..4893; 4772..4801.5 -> -0.07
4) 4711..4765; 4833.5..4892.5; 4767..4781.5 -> -0.06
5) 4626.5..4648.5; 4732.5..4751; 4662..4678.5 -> 0.06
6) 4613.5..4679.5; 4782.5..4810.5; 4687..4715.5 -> 0.03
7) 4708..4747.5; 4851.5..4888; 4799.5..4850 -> -0.10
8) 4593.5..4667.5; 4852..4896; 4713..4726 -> -0.06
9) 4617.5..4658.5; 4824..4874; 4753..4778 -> -0.05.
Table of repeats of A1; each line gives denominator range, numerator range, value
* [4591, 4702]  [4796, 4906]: 1.06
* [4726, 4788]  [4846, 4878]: 0.91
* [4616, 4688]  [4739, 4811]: 1.09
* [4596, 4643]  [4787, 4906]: 1.06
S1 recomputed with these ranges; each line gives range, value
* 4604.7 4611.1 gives 19.4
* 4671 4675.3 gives 18.6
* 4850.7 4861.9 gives 16.2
